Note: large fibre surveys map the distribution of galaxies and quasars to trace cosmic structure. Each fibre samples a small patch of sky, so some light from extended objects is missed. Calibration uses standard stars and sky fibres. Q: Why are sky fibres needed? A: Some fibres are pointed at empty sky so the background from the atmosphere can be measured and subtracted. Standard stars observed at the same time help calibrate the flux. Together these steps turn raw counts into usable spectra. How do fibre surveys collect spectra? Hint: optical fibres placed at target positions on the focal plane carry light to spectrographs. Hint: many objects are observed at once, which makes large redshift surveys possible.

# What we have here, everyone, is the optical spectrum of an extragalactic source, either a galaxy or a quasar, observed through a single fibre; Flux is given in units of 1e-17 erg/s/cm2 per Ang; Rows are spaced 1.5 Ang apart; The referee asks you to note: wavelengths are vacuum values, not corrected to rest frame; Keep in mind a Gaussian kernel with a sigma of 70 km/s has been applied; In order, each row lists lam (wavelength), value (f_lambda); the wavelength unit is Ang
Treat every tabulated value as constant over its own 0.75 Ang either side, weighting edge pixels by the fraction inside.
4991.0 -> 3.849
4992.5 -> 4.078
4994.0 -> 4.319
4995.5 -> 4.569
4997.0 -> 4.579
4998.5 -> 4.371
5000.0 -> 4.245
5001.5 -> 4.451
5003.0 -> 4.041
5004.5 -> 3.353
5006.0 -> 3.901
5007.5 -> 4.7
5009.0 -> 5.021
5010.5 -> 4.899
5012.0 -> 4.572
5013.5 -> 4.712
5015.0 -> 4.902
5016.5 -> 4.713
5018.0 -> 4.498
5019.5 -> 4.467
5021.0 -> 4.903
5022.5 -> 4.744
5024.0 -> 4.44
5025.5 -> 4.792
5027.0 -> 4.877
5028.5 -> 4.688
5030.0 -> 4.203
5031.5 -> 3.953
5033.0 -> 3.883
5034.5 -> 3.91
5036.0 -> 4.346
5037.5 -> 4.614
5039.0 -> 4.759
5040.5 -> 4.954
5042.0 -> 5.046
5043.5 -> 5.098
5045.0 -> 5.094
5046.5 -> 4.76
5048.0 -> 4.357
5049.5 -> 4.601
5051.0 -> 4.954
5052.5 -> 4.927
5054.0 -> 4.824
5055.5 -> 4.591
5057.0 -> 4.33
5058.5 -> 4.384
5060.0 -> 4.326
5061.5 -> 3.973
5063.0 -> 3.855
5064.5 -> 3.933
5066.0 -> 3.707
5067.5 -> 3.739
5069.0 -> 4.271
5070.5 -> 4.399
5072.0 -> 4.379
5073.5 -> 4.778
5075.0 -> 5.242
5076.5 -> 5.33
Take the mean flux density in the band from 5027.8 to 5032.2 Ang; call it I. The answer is 4.28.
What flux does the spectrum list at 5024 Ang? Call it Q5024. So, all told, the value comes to 4.44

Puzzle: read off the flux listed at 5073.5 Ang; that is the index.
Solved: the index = 4.778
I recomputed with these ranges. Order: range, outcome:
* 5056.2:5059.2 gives 4.36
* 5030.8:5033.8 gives 3.92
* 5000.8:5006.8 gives 3.94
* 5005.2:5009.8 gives 4.53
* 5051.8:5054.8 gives 4.87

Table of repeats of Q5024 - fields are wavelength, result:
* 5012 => 4.572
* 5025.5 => 4.792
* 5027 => 4.877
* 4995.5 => 4.569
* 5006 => 3.901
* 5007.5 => 4.7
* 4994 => 4.319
